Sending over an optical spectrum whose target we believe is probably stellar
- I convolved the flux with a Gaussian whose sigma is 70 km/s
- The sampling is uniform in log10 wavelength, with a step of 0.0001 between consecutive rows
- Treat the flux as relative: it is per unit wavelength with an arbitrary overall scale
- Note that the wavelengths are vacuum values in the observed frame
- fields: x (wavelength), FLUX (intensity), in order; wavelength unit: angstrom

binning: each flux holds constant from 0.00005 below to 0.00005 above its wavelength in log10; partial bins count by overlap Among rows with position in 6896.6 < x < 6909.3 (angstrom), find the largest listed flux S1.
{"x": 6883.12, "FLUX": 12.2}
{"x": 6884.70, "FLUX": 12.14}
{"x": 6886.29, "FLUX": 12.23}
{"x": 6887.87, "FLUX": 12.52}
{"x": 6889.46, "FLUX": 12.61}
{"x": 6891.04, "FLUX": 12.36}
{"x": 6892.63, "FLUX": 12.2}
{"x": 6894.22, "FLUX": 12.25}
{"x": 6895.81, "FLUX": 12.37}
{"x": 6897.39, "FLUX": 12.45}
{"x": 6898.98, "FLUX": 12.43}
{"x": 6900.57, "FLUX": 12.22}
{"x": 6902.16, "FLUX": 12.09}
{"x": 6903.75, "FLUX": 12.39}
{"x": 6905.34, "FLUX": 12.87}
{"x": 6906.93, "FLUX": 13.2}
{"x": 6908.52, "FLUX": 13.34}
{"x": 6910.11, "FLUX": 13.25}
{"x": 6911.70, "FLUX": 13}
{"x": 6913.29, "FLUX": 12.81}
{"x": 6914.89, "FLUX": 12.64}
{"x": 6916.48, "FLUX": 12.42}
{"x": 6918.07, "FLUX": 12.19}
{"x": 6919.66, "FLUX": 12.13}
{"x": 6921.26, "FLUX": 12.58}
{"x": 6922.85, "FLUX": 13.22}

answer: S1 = 13.34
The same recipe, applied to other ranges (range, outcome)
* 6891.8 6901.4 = 12.45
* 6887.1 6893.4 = 12.61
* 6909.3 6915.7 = 13.25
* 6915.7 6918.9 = 12.42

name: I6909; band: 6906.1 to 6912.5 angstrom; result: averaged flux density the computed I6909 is 13.2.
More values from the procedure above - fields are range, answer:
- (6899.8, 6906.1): 12.4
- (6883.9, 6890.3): 12.4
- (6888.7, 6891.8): 12.5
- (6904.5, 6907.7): 13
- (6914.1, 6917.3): 12.5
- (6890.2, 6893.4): 12.3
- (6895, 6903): 12.3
